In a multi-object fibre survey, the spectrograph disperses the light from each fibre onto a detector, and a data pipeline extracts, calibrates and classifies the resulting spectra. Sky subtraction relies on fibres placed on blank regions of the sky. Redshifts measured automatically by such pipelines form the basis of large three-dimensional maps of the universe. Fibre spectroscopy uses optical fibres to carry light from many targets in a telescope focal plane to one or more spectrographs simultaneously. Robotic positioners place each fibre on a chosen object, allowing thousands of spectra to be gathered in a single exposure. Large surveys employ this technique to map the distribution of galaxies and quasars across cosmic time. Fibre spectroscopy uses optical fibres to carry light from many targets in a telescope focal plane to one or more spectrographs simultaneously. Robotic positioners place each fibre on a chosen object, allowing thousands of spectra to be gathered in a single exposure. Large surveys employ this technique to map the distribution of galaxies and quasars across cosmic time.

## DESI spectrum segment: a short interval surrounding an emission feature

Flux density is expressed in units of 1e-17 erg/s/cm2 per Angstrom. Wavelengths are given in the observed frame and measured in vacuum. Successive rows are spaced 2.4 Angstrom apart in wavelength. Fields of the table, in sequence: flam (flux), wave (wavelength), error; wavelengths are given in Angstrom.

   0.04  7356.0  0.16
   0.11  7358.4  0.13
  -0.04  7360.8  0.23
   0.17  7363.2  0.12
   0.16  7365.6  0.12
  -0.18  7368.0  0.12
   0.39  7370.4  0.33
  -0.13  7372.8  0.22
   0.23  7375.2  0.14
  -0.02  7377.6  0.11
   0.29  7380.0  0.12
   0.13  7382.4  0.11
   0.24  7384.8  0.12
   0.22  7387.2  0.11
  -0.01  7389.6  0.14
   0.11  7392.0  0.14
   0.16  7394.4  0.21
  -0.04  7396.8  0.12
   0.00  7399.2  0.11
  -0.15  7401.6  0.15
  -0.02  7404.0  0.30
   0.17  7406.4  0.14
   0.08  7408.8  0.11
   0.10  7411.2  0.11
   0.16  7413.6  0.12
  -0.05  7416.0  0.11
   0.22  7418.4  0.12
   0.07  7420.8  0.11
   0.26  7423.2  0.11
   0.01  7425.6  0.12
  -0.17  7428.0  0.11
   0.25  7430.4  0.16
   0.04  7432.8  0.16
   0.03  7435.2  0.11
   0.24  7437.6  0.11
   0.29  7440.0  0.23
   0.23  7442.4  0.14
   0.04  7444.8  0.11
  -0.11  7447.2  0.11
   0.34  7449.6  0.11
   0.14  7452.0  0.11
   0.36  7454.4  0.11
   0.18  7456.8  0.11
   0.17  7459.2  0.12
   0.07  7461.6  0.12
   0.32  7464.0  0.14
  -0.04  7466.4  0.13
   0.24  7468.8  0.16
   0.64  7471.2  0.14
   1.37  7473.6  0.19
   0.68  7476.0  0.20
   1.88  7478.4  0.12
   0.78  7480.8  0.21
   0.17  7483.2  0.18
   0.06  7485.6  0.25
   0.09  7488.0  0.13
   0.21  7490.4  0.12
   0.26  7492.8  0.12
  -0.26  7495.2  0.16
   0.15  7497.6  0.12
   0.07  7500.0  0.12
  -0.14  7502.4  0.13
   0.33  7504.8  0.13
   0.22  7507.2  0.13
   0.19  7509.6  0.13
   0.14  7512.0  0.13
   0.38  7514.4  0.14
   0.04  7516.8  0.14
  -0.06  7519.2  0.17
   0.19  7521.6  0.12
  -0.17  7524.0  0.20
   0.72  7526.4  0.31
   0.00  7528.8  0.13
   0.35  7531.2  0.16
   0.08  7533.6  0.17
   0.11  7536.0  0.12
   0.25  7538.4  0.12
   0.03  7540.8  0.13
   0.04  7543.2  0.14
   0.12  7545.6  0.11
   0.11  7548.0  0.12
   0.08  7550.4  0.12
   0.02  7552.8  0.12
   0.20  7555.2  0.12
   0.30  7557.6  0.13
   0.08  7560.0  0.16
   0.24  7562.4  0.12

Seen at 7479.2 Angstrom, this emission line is [O II] 3727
